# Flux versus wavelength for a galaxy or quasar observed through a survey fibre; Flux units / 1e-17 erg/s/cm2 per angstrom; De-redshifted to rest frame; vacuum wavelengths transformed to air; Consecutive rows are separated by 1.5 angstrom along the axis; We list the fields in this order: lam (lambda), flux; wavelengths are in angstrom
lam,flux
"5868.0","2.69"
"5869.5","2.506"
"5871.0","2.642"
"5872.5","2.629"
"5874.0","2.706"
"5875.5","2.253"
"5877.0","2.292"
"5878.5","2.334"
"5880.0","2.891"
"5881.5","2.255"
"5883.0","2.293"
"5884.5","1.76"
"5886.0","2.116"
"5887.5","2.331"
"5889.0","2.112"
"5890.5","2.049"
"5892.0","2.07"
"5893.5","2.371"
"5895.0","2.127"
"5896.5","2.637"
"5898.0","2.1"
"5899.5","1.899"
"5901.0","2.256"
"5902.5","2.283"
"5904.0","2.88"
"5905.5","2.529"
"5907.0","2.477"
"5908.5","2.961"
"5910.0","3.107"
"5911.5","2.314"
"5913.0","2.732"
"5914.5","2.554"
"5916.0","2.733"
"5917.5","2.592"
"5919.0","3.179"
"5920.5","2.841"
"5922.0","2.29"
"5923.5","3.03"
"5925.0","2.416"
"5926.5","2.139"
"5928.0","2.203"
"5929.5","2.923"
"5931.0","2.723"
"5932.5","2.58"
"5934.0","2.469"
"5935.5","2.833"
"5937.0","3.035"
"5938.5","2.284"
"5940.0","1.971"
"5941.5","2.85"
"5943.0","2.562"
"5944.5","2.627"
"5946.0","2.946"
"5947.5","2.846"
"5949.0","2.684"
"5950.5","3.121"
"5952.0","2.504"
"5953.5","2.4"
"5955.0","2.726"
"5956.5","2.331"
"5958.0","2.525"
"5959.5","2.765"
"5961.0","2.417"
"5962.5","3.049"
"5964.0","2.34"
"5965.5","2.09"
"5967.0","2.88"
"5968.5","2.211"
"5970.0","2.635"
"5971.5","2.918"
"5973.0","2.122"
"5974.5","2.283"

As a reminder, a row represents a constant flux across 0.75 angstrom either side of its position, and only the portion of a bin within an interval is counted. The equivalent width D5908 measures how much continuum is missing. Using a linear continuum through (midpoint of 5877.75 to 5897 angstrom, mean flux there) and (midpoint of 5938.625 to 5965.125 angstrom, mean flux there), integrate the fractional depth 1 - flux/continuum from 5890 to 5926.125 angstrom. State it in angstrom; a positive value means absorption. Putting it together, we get -2.2 angstrom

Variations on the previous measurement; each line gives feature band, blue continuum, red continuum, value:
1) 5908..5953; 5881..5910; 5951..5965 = -3.9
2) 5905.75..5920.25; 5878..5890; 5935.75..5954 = -1.7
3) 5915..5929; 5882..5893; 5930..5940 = -0.8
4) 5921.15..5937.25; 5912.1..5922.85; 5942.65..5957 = 0.6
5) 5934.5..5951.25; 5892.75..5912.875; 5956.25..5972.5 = -1.2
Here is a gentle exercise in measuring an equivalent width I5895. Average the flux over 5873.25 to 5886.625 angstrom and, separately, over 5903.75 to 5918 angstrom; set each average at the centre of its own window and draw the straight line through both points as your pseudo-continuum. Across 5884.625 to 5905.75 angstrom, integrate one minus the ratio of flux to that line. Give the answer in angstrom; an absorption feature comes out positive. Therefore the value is 2.2 angstrom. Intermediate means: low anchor 2.32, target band 2.25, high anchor 2.68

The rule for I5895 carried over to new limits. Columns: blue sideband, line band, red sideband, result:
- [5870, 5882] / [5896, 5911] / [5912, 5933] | 0.4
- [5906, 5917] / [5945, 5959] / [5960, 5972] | -0.4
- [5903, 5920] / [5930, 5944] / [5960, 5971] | 0.2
